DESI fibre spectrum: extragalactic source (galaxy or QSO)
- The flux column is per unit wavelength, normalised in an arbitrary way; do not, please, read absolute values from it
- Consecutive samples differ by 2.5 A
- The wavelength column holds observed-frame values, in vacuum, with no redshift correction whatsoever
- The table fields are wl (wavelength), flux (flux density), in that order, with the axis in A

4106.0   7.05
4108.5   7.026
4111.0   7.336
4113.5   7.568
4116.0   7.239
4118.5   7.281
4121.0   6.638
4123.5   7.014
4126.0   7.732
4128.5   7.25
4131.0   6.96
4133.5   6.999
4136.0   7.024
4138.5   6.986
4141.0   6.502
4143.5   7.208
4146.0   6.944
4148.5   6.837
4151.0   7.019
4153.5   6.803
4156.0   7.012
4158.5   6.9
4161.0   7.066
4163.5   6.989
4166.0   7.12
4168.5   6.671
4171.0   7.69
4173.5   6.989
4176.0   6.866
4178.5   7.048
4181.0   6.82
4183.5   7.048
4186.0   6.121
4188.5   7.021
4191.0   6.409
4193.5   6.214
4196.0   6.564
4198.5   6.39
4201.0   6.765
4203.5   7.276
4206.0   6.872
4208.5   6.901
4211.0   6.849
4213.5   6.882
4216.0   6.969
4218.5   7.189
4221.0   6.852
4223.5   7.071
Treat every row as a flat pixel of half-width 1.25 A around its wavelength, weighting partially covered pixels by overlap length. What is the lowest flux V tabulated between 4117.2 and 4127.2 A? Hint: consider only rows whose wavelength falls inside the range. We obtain 6.638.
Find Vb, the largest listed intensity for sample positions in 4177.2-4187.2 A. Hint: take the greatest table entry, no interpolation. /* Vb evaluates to 7.048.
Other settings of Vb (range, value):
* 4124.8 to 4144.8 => 7.732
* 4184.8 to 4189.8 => 7.021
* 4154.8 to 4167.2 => 7.12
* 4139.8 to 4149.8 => 7.208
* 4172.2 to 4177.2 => 6.989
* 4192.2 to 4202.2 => 6.765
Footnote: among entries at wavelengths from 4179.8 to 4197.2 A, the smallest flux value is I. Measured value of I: 6.121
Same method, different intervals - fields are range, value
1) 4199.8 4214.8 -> 6.765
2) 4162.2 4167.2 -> 6.989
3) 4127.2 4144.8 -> 6.502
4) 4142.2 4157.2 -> 6.803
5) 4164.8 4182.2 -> 6.671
